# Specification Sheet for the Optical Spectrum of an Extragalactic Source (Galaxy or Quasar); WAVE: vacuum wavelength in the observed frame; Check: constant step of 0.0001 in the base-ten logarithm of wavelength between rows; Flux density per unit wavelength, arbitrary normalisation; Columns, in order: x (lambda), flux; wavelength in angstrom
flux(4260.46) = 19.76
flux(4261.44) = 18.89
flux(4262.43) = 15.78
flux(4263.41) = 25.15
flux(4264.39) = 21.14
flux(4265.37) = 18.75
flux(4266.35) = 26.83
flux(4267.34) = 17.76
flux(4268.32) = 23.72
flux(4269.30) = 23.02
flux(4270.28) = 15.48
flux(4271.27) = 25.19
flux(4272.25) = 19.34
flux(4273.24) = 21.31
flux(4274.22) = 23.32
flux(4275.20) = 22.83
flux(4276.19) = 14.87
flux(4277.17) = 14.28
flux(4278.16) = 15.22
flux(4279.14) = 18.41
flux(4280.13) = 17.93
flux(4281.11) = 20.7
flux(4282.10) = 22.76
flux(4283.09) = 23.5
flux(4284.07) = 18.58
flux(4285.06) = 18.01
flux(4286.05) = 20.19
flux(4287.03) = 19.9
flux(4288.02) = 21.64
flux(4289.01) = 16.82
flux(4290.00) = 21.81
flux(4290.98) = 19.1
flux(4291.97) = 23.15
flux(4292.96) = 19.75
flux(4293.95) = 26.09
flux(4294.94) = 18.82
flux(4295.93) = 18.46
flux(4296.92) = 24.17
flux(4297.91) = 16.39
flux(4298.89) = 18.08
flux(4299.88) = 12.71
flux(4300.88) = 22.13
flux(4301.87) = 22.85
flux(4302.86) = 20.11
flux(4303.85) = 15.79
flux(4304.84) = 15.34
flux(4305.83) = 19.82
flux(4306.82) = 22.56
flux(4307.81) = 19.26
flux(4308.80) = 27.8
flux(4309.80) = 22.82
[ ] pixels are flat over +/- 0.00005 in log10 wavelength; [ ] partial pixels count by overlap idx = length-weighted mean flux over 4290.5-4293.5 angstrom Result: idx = 20.7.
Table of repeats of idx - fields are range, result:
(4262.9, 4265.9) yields 21.8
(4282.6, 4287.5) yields 20.1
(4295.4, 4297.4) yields 21.2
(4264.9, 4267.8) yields 21.1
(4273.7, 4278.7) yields 18.2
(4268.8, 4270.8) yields 19.3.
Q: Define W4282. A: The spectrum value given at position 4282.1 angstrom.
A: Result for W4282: 22.76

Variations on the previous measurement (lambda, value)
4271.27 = 25.19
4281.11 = 20.7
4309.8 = 22.82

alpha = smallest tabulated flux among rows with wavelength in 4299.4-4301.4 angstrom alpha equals 12.71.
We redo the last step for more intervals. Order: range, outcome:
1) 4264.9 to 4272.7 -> 15.48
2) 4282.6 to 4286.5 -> 18.01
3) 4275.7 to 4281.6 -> 14.28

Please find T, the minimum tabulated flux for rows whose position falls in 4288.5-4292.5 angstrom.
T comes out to 16.82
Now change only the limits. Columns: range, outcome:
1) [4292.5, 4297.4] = 18.46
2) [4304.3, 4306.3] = 15.34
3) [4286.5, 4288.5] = 19.9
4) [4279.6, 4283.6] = 17.93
